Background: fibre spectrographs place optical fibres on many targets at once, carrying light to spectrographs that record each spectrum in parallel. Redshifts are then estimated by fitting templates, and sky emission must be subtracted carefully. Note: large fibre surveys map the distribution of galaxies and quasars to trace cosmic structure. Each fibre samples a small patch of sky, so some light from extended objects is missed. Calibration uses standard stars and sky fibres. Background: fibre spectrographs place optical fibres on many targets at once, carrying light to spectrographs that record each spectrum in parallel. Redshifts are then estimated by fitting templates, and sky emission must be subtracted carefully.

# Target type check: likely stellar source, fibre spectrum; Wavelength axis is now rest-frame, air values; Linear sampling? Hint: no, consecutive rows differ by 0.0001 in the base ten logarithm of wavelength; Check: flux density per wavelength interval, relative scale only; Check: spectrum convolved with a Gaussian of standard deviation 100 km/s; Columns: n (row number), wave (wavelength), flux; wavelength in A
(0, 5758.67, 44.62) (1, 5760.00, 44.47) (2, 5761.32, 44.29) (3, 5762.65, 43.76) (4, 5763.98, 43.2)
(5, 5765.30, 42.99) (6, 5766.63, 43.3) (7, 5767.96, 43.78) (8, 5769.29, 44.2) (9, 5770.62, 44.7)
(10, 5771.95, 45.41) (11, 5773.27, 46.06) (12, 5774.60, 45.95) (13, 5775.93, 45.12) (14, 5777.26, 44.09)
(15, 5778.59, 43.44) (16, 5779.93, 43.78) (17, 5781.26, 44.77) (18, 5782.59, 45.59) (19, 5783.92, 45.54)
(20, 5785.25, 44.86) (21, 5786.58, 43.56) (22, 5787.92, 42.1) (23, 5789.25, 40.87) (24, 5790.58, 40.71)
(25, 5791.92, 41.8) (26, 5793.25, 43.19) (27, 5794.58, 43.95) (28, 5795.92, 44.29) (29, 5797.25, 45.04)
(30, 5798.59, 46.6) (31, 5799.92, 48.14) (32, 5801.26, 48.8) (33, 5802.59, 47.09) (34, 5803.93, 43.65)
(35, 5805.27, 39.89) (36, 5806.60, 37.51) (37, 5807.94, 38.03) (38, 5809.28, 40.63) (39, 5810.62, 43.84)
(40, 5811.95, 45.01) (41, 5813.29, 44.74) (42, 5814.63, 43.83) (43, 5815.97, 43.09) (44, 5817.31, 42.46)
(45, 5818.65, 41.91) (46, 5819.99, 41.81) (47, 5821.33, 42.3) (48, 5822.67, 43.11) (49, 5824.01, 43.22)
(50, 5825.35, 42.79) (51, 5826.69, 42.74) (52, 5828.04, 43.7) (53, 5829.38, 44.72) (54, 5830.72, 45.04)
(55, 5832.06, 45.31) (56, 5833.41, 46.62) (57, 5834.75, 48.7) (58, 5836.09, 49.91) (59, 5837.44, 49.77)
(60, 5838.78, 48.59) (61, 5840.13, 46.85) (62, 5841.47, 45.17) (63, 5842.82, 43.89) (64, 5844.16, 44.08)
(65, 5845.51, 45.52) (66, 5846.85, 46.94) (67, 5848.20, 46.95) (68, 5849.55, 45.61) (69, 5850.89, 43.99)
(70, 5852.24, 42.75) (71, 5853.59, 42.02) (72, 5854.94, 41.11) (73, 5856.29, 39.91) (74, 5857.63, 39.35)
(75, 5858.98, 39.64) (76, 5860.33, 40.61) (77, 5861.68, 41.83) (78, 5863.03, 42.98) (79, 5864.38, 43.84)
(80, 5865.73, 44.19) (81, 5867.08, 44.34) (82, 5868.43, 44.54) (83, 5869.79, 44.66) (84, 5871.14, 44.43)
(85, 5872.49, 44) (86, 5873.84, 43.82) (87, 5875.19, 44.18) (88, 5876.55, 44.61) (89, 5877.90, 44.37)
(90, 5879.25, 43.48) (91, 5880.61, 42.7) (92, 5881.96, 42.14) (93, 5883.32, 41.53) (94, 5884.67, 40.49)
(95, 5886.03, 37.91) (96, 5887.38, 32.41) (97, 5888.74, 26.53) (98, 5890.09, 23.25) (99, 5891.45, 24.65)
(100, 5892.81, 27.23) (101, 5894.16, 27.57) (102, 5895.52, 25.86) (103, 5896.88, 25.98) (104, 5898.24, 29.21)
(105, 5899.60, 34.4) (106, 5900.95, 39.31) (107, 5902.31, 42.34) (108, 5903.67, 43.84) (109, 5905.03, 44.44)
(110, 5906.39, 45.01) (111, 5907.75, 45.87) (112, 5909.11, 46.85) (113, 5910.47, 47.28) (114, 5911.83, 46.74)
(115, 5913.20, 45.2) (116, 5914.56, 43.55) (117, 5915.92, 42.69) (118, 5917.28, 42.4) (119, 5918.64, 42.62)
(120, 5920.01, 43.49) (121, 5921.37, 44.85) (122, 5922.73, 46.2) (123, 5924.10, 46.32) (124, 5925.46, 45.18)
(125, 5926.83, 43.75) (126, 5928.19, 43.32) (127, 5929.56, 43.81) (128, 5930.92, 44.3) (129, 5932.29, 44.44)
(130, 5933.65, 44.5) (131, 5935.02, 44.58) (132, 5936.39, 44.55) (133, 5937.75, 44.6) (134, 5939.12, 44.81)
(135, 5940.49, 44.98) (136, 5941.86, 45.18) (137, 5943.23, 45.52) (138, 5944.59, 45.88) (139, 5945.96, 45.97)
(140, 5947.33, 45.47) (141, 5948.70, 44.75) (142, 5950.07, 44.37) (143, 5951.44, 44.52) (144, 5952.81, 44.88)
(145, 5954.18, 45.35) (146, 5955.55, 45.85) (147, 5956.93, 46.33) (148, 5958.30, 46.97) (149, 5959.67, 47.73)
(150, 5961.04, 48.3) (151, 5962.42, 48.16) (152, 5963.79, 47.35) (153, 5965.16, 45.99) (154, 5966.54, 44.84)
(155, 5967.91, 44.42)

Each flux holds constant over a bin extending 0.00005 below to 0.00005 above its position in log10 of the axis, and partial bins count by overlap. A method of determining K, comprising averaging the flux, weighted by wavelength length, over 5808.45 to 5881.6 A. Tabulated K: 44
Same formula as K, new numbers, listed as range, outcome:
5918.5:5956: 44.8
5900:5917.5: 44.2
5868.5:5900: 36.5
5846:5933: 41.1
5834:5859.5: 44.8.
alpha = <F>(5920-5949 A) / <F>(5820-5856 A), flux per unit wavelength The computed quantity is 1.00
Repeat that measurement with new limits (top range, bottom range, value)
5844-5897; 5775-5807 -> 0.91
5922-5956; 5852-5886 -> 1.05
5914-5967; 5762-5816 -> 1.03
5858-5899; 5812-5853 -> 0.85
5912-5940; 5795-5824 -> 1.02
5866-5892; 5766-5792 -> 0.90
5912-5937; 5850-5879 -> 1.03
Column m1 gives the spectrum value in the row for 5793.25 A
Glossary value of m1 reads 43.19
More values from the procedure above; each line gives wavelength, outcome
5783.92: 45.54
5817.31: 42.46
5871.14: 44.43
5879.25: 43.48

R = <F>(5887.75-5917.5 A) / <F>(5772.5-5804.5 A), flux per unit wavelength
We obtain 0.83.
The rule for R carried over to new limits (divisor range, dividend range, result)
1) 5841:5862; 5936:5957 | 1.05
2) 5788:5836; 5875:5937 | 0.92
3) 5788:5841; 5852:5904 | 0.88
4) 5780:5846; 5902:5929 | 1.01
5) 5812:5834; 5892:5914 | 0.88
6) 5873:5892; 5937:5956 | 1.18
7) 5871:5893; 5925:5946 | 1.17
